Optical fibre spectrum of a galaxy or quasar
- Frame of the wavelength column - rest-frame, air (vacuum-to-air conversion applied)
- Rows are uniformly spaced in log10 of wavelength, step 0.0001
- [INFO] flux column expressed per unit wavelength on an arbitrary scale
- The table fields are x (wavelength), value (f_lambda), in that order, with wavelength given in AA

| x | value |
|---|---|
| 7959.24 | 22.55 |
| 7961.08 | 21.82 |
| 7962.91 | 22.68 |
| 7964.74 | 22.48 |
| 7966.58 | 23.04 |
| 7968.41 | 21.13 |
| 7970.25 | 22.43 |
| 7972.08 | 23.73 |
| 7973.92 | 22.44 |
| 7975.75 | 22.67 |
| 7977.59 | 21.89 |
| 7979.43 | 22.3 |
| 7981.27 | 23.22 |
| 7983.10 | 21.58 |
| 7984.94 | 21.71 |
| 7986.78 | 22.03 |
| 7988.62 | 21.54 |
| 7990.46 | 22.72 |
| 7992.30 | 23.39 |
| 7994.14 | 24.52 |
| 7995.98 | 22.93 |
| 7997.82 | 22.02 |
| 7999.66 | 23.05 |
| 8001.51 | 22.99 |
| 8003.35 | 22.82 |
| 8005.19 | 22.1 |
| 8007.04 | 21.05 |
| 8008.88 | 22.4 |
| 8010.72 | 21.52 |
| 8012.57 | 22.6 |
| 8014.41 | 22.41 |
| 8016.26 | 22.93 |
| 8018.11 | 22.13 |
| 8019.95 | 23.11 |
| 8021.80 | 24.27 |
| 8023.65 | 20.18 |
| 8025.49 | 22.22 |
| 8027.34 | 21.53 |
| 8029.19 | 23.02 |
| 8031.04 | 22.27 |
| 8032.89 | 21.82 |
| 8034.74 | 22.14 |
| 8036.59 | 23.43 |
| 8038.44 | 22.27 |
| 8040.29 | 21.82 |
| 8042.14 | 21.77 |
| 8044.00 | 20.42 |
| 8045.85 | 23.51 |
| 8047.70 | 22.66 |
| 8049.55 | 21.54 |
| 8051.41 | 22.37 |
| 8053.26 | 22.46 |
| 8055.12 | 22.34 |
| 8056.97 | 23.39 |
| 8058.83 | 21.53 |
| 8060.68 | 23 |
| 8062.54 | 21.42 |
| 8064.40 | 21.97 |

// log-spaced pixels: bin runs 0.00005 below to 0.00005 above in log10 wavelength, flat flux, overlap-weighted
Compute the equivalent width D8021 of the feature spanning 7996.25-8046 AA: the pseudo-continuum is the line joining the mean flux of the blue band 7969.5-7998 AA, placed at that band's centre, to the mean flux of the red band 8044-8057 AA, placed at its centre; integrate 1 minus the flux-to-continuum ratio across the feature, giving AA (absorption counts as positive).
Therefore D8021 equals 0.5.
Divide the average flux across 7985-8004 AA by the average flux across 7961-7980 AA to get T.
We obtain 1.01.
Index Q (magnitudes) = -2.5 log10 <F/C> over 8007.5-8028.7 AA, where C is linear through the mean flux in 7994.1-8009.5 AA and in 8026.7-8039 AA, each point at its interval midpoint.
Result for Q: 0.008 mag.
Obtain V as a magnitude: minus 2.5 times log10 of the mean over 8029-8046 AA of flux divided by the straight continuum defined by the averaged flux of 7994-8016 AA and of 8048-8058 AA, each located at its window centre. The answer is 0.014 mag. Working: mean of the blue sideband 22.5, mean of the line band 22.2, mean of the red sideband 22.4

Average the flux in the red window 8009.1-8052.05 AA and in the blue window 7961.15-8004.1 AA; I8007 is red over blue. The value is 1.0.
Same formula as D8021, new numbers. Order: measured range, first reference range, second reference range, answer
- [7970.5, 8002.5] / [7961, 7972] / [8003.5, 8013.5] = -0.58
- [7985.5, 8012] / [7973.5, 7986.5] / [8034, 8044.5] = -0.38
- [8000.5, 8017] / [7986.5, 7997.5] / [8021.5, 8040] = 0.20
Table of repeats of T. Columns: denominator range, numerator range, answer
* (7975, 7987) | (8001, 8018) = 1.00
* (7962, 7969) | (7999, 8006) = 1.01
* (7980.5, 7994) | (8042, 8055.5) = 0.99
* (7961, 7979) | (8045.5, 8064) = 1.00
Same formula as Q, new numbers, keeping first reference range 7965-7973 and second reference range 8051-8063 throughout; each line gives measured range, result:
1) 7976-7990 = 0.02 mag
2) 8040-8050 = 0.02 mag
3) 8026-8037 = 0.01 mag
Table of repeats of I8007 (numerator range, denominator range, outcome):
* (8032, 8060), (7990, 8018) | 0.98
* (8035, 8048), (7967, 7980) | 0.99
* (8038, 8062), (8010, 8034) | 1.00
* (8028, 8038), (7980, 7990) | 1.02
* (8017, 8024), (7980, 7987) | 1.02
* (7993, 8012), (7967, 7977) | 1.00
